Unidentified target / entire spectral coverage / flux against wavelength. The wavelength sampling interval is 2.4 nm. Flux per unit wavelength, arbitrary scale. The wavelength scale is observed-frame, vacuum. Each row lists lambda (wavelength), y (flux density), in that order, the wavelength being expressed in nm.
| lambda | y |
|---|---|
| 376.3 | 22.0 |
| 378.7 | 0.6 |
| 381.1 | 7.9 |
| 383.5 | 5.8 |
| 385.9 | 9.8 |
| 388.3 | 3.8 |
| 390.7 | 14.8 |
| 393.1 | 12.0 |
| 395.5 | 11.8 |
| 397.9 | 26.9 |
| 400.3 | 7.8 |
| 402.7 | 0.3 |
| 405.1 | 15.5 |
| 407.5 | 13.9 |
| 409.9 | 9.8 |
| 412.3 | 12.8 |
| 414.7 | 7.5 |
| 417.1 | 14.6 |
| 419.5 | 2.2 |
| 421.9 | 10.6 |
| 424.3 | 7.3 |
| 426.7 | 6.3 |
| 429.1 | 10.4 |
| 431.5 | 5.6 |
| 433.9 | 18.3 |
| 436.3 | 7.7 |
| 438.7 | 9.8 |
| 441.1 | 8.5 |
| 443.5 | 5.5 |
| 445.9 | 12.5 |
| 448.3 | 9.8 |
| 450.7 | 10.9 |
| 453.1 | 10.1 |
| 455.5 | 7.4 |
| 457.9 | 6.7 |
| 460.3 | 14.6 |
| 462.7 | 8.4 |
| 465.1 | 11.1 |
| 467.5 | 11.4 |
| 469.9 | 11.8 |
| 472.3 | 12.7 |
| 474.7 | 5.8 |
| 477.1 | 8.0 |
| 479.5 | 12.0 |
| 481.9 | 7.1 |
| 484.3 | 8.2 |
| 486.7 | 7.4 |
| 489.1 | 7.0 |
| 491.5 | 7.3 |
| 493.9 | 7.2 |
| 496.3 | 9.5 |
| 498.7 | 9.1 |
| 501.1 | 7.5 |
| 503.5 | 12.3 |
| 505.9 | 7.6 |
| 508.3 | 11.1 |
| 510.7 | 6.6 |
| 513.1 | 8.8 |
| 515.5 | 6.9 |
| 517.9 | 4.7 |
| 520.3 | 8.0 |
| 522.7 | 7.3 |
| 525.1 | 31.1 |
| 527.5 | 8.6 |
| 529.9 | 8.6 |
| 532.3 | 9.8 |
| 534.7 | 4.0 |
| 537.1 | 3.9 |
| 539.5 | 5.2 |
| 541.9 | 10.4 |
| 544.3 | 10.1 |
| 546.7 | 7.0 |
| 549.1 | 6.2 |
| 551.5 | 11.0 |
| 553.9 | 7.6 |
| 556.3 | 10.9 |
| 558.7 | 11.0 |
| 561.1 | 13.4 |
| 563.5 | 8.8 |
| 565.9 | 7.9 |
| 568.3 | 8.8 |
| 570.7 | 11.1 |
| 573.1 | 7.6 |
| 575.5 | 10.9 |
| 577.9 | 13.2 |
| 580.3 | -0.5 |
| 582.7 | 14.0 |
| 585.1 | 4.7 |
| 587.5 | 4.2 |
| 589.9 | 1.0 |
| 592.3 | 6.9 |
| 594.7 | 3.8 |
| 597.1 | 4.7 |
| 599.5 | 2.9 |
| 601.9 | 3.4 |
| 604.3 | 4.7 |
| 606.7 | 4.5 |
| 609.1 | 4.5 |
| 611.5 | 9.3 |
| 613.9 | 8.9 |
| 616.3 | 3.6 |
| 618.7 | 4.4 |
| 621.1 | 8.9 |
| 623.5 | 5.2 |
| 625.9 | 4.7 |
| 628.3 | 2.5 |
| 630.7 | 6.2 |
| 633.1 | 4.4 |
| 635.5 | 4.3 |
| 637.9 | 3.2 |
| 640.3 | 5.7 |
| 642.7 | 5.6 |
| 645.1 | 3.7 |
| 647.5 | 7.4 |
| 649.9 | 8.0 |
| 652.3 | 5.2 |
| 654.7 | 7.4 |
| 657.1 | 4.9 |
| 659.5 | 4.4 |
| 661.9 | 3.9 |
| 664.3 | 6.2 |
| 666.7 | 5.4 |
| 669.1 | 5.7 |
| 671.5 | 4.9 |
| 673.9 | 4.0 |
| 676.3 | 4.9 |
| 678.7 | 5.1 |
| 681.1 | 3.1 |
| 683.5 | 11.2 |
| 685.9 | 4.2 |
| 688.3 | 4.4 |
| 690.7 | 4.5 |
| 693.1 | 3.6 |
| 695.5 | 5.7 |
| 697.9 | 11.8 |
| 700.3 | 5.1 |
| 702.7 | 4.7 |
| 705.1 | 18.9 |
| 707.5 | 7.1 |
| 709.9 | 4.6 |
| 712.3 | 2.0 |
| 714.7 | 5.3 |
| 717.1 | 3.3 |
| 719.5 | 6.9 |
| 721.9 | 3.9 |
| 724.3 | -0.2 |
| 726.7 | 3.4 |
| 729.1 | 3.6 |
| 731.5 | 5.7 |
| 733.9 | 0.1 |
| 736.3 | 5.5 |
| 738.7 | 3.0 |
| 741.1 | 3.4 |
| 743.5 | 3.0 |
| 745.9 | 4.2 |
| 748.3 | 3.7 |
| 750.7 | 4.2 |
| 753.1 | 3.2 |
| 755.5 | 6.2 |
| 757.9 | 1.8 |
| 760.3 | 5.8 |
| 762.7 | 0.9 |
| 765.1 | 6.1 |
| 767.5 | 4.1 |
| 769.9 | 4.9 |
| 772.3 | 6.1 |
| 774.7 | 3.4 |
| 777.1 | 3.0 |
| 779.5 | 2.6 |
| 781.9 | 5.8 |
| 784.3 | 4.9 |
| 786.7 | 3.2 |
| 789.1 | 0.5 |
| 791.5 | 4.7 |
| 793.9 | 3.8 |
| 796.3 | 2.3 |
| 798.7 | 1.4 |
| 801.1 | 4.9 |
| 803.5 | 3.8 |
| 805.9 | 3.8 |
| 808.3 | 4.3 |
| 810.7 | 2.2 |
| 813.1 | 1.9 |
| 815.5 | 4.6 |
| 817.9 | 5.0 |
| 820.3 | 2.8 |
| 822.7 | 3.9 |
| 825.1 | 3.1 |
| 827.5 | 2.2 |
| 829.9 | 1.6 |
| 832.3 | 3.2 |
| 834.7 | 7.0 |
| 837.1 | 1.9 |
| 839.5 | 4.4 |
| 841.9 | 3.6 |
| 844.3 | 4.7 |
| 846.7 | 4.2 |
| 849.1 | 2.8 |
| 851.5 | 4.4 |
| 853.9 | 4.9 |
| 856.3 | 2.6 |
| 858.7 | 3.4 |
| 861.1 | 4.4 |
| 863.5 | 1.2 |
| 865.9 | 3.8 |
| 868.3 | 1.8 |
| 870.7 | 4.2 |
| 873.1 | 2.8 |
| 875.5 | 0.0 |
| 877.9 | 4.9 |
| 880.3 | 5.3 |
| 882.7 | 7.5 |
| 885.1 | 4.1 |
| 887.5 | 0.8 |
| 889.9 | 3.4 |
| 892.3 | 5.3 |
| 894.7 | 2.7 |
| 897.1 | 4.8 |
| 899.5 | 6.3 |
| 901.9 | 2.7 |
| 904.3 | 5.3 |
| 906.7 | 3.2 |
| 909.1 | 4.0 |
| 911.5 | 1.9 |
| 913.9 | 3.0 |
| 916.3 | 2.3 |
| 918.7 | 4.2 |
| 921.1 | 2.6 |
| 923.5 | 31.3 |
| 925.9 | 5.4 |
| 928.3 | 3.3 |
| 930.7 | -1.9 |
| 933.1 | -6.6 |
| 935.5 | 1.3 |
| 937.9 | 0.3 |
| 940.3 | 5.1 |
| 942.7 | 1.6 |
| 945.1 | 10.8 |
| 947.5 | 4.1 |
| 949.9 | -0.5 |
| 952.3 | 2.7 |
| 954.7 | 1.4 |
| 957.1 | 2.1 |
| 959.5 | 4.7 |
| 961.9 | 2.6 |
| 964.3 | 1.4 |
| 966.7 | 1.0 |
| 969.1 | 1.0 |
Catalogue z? 0.41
